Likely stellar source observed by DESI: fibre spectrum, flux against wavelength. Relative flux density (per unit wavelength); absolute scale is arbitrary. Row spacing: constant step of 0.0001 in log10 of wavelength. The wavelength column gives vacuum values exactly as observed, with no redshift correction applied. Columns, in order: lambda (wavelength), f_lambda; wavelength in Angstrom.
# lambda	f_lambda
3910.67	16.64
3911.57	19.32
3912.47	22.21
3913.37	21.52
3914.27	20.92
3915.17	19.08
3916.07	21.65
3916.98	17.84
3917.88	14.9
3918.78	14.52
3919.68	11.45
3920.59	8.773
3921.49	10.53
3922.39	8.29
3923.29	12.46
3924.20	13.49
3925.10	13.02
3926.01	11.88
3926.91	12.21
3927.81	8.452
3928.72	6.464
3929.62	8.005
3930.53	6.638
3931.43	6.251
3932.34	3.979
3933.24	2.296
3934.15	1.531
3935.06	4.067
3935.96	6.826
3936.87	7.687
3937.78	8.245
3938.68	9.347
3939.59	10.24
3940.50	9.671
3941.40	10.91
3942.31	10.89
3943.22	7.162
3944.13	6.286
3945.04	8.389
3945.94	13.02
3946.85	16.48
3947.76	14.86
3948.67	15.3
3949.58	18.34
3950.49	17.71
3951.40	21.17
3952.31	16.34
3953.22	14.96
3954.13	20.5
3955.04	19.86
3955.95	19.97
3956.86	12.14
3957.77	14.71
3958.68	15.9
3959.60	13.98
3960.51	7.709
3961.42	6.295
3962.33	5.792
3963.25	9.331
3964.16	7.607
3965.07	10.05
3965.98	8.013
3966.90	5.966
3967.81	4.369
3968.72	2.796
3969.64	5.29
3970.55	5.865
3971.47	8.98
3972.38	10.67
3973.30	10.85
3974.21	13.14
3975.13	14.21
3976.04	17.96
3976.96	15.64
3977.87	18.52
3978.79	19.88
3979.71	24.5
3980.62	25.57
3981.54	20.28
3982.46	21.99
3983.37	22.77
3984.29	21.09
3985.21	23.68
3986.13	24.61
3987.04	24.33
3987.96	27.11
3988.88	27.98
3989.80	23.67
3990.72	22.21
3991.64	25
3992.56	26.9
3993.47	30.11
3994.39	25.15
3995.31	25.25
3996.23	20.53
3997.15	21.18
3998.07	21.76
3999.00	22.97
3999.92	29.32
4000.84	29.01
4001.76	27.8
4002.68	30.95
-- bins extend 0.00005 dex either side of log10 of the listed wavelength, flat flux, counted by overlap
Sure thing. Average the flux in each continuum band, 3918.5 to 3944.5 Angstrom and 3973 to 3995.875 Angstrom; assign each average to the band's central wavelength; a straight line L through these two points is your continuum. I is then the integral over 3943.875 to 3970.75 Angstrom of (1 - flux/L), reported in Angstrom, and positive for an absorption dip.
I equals 4.5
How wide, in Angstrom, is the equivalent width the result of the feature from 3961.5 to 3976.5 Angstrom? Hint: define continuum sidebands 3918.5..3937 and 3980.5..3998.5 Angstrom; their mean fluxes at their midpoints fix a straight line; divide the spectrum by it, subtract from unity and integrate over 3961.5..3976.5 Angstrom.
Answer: 8.1 Angstrom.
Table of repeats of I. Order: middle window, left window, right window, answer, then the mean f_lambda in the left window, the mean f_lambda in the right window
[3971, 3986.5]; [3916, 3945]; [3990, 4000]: 1.8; 9.38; 24.4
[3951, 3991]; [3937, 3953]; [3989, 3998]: 7.3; 12.5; 24.5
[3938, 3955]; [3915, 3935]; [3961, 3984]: -3.0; 10.4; 12.7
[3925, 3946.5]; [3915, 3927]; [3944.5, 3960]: 9.8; 13.5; 16.1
